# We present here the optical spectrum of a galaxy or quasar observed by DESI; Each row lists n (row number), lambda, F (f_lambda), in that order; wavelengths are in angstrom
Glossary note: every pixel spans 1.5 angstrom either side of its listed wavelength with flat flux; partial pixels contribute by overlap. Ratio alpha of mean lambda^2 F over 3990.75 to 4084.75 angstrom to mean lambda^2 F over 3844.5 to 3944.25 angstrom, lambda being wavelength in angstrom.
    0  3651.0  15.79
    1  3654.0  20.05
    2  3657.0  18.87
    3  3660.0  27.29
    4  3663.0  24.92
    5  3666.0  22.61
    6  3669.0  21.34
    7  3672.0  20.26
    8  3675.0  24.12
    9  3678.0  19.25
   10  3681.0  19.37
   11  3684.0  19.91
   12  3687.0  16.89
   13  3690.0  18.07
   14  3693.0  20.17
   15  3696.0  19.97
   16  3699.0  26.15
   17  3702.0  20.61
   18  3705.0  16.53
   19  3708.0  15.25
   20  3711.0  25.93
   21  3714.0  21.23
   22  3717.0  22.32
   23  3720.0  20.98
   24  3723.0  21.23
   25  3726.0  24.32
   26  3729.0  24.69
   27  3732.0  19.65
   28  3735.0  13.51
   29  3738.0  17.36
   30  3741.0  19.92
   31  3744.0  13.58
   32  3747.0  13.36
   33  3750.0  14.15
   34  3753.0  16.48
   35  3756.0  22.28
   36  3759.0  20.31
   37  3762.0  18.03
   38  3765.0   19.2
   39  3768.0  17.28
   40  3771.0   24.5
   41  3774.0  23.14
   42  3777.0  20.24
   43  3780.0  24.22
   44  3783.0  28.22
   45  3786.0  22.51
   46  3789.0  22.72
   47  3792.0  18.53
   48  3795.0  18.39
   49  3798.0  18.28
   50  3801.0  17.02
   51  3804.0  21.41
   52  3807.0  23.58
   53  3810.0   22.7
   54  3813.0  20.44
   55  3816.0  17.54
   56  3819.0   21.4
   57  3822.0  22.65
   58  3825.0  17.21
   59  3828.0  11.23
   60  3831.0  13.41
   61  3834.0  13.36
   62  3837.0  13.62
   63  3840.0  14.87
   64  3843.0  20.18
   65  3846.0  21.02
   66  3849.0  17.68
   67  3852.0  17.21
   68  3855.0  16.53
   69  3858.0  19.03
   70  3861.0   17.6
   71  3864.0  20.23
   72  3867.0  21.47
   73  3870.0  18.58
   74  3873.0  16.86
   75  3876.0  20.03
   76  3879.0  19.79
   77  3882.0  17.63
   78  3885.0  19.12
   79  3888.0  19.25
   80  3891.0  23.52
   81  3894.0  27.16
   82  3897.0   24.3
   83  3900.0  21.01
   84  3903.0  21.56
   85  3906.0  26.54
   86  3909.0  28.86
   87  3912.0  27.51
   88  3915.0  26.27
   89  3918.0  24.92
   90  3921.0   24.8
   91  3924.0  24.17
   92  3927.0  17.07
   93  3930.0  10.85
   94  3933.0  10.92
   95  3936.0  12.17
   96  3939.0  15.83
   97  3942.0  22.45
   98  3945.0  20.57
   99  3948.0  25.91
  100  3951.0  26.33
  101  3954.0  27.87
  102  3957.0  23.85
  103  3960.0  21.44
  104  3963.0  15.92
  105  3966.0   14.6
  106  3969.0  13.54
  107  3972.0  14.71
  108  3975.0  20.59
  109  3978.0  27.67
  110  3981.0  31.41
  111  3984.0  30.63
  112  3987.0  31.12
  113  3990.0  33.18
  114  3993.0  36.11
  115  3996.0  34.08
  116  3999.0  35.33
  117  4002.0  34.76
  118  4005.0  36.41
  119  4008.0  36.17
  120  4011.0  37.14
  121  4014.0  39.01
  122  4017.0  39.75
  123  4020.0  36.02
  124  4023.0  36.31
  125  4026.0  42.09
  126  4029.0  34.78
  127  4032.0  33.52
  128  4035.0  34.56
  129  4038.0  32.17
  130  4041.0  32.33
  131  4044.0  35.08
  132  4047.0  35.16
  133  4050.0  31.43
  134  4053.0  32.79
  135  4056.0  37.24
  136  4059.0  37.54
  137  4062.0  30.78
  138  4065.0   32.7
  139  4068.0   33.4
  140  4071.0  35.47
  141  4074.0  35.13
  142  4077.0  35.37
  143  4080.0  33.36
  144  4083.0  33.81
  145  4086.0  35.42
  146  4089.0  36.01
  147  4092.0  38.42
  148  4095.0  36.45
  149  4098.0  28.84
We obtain 1.85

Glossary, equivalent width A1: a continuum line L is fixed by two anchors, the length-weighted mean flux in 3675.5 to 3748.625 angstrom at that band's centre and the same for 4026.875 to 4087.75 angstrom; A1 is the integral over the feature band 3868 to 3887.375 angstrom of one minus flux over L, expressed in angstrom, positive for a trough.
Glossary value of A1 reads 5.7 angstrom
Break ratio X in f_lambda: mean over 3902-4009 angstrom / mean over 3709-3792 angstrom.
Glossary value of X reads 1.2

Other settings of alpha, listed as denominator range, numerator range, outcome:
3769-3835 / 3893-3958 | 1.18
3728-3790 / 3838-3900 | 1.05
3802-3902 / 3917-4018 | 1.42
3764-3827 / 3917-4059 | 1.50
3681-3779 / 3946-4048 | 1.79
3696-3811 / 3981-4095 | 2.00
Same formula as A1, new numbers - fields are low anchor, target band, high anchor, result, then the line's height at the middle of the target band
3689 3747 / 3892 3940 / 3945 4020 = 8.7 angstrom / 26.4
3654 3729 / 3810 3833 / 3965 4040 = 6.9 angstrom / 25.7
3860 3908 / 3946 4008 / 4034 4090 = 2.5 angstrom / 27.9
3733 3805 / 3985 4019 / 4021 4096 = -4.1 angstrom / 31.8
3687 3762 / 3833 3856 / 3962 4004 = 6.1 angstrom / 22.9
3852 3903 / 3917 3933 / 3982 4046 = 3.7 angstrom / 25.4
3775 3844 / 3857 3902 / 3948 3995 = 2.7 angstrom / 21.7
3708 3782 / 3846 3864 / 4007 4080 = 5.2 angstrom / 25.5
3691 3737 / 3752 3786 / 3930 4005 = 0.2 angstrom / 21.5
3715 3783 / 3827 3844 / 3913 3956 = 5.0 angstrom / 20.3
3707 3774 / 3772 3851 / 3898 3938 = 2.7 angstrom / 20.2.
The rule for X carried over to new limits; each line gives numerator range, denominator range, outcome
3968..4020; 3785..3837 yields 1.68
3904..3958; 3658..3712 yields 1.05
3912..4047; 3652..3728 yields 1.31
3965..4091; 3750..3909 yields 1.66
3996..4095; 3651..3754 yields 1.77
